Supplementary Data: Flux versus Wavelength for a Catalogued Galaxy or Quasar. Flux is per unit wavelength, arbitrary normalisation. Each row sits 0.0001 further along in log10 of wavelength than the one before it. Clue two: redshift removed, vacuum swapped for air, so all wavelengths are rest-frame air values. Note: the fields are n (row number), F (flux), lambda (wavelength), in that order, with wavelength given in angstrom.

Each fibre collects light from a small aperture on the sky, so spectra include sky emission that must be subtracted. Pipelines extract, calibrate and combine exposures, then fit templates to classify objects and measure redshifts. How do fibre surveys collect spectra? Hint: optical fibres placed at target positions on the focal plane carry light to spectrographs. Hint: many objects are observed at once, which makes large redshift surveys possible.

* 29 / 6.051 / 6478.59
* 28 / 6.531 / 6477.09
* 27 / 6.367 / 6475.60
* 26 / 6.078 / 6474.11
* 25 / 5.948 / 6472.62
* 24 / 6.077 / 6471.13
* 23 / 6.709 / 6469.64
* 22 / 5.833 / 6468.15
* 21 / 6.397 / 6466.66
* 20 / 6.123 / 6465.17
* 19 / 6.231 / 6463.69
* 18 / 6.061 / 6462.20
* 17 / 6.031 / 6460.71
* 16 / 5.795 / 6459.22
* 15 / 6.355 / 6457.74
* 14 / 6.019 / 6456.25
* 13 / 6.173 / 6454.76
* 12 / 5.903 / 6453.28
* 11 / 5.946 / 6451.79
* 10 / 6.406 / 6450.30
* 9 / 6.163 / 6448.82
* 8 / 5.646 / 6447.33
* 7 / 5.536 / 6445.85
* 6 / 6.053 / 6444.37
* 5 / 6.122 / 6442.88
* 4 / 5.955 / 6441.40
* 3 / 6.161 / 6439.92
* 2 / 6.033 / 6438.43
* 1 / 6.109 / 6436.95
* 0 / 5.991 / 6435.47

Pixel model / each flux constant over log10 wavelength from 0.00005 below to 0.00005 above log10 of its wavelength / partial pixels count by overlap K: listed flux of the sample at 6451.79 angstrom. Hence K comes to 5.946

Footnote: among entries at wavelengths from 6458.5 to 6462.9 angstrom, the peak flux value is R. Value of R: 6.061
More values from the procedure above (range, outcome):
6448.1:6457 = 6.406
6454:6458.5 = 6.355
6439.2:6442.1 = 6.161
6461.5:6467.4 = 6.397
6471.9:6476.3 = 6.367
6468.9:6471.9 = 6.709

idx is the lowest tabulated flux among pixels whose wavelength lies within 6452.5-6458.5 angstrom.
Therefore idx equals 5.903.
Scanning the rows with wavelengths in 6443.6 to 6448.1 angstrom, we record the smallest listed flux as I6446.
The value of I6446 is 5.536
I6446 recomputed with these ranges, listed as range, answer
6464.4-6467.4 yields 6.123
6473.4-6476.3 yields 6.078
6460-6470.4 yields 5.833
